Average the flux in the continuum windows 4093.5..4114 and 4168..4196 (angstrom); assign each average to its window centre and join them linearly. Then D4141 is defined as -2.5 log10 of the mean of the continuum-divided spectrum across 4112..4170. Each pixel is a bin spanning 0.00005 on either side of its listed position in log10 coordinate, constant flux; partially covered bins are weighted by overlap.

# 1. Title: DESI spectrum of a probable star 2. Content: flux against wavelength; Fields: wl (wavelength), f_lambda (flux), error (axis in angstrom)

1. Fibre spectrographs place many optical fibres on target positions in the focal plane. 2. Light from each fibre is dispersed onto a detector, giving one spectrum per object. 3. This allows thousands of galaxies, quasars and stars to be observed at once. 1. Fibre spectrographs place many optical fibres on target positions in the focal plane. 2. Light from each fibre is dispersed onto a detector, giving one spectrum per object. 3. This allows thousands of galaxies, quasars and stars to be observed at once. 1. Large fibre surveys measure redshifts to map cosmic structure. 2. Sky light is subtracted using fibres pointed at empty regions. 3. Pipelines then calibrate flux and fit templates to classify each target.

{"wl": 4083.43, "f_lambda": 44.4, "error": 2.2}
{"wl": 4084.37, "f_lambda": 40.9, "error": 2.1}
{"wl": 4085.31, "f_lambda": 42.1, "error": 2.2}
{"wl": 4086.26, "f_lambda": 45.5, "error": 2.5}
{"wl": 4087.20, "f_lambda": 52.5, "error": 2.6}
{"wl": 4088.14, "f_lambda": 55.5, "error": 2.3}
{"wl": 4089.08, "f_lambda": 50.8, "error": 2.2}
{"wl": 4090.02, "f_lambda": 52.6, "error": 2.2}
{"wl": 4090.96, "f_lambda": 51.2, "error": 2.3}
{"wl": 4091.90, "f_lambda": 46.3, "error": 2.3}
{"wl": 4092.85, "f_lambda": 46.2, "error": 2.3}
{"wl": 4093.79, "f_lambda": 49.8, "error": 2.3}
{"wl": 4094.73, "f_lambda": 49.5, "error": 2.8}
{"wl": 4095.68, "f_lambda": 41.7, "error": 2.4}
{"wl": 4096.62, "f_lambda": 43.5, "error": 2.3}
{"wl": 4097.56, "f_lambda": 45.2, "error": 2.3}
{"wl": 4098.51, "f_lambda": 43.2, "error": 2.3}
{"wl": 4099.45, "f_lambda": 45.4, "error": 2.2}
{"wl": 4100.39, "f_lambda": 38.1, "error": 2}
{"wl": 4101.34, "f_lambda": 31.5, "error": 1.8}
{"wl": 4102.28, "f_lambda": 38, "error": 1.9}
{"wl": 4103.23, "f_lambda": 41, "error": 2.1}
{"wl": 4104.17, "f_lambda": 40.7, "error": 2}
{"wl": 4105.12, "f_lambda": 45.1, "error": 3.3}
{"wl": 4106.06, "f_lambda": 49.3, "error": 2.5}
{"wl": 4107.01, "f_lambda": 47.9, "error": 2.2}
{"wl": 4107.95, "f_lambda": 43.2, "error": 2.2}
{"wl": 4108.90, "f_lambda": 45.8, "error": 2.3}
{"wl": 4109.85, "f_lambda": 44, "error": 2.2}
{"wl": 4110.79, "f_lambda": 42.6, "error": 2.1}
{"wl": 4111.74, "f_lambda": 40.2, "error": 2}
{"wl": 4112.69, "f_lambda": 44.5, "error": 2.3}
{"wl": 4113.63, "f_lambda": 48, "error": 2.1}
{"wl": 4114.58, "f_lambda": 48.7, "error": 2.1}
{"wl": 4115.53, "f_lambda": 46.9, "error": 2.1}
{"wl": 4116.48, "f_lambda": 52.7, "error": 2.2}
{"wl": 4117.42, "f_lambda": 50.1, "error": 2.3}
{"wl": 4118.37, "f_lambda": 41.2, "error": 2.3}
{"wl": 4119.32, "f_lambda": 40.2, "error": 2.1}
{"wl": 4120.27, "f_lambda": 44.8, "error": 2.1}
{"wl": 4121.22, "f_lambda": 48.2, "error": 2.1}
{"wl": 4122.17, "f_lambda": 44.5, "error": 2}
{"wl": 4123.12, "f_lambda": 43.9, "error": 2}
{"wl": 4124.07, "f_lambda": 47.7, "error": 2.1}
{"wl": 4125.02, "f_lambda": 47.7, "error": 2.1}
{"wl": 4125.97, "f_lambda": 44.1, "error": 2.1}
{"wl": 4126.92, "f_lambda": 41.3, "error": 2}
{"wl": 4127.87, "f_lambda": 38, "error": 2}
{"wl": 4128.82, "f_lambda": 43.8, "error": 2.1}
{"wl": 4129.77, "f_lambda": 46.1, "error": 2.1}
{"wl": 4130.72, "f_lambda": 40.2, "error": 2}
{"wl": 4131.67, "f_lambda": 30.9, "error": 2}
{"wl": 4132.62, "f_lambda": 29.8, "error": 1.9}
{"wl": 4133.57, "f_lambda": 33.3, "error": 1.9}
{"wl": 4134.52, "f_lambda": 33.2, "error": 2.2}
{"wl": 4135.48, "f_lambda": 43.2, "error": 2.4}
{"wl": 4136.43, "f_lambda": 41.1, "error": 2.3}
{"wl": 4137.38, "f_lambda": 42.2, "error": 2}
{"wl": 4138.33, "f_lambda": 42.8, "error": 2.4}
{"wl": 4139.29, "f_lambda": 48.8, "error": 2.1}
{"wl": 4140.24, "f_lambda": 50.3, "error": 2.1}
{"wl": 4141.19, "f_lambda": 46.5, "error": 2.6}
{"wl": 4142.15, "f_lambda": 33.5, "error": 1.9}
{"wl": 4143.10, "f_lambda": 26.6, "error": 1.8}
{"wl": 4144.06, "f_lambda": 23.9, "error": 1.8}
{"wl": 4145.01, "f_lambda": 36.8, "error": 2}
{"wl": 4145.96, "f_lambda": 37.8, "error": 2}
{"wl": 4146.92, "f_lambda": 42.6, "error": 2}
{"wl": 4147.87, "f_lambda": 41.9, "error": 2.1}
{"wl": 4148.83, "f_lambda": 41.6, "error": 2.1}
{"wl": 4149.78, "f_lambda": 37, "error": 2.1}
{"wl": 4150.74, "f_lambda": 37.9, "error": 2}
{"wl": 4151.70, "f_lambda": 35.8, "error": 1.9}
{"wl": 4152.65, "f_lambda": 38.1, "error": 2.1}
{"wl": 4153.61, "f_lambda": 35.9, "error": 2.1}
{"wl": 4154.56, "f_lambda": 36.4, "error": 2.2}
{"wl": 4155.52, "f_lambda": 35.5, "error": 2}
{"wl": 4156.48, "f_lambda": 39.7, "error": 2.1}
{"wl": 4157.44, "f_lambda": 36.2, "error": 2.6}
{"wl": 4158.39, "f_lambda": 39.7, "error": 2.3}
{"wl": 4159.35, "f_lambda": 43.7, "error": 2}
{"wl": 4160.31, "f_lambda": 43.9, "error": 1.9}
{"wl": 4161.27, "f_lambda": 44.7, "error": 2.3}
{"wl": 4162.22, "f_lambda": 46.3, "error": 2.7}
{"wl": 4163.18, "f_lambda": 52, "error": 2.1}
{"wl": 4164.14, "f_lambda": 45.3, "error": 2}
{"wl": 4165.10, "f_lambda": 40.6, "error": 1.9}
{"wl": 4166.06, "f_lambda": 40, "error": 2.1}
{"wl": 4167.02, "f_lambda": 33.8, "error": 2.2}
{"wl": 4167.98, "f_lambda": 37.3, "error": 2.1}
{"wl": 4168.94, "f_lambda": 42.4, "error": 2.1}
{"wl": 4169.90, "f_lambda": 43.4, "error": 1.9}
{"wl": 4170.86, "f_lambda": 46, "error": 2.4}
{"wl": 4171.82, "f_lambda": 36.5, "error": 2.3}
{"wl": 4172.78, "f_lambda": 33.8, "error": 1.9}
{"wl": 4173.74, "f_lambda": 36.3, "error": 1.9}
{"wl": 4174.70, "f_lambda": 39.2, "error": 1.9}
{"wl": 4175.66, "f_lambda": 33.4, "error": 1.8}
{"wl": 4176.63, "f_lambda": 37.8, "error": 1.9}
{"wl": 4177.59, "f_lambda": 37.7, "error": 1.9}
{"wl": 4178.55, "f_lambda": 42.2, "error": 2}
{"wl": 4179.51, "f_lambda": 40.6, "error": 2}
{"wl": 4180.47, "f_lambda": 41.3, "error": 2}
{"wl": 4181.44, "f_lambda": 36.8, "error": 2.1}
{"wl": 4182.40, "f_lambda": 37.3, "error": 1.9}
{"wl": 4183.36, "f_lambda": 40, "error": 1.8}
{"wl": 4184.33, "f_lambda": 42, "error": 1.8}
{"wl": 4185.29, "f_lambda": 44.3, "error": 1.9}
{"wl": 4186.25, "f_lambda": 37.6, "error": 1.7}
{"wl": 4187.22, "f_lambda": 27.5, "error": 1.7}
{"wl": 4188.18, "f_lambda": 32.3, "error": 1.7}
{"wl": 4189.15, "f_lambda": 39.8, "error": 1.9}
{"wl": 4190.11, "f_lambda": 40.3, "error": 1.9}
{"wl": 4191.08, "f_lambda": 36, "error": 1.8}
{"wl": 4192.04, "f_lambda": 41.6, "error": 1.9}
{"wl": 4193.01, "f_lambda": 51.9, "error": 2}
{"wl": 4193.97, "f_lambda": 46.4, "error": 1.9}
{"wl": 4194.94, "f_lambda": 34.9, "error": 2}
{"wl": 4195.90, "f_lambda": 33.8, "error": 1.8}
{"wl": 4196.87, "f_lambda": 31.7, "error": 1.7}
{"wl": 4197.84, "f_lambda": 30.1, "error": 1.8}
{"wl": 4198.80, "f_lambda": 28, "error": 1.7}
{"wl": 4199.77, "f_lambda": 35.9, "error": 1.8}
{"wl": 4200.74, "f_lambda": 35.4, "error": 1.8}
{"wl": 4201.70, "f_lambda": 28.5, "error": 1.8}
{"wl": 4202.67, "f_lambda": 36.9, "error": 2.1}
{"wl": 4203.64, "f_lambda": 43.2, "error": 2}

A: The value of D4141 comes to 0.01 mag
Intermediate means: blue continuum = 43.5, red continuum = 39.1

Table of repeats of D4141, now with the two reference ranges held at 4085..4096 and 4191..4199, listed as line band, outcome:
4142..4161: 0.13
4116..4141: 0.05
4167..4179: 0.04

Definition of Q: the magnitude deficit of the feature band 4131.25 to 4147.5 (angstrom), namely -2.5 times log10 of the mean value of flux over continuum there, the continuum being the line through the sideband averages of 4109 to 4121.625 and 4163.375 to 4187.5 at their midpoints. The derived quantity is 0.136 mag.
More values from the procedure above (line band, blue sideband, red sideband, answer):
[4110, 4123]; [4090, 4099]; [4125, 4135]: -0.097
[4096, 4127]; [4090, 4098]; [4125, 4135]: -0.037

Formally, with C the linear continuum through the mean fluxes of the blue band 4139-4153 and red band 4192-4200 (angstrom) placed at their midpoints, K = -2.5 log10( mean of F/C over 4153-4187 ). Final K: -0.060 mag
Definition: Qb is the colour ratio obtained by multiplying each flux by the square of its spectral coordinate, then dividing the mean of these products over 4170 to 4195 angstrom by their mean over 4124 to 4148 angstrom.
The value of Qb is 1.0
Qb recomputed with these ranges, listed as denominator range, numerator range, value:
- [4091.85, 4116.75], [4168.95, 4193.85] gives 0.92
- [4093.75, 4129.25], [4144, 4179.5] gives 0.92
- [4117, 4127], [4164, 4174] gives 0.90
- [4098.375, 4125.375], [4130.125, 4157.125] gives 0.87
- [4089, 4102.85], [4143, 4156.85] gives 0.84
